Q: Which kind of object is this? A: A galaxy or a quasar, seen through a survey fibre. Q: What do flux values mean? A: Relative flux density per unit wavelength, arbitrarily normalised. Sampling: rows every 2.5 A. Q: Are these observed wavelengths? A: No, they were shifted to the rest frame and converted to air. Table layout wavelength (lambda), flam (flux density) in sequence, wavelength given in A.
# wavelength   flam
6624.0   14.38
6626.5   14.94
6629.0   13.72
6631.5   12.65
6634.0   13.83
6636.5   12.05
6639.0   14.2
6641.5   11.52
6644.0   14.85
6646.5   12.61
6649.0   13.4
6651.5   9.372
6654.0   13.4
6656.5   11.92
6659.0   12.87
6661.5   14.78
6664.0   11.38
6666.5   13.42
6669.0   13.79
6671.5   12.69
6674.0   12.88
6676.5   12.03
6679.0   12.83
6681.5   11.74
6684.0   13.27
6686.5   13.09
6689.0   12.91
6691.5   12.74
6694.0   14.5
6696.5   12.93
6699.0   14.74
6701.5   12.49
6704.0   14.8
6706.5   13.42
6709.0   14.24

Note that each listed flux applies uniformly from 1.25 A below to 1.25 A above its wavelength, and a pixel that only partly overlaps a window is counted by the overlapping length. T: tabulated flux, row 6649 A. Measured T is 13.4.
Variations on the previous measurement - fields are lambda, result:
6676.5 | 12.03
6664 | 11.38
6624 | 14.38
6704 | 14.8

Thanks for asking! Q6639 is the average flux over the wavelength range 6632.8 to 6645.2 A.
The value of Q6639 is 13.3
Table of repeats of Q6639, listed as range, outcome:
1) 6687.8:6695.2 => 13.4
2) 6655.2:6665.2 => 12.7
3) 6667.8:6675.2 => 13.1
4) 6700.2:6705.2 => 13.6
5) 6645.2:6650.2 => 13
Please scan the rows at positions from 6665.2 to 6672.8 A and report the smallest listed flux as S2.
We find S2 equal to 12.69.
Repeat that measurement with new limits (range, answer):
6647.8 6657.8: 9.372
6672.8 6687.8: 11.74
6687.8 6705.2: 12.49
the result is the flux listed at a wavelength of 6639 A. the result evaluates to 14.2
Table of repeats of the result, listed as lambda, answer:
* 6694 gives 14.5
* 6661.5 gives 14.78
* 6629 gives 13.72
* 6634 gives 13.83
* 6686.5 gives 13.09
